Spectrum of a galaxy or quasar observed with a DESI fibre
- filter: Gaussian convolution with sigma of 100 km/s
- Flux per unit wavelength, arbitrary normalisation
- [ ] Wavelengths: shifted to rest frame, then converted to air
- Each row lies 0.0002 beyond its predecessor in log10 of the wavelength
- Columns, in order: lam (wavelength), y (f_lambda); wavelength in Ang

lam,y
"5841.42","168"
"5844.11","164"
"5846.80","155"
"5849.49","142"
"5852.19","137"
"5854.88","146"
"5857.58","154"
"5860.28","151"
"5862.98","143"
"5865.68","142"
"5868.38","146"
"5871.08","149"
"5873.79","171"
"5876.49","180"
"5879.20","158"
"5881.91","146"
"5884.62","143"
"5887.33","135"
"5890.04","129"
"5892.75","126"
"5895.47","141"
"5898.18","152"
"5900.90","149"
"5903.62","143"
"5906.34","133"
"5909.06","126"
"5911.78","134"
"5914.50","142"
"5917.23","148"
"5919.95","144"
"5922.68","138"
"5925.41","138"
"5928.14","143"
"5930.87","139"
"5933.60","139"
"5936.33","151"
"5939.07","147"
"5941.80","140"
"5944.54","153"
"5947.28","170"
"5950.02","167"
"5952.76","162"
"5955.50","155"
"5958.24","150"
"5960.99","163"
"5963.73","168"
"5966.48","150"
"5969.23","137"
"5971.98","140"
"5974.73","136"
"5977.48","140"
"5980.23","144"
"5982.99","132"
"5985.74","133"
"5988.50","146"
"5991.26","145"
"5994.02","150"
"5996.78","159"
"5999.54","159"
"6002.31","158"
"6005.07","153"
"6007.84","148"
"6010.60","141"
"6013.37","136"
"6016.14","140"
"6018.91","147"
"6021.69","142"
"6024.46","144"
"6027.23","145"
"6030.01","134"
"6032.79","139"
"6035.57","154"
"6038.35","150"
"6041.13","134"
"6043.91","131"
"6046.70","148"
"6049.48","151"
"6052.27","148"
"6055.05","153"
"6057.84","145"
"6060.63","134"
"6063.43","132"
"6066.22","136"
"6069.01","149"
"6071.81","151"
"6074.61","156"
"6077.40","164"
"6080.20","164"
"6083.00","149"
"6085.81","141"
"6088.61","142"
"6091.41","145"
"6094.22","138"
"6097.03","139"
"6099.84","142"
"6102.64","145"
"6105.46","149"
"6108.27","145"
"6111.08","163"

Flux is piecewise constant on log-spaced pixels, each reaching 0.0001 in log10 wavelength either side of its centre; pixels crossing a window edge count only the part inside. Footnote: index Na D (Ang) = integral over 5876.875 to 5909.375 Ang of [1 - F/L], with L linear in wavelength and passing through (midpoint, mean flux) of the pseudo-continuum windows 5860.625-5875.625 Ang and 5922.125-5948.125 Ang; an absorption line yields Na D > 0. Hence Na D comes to 1.6 Ang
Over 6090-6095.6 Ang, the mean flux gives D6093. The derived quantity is 142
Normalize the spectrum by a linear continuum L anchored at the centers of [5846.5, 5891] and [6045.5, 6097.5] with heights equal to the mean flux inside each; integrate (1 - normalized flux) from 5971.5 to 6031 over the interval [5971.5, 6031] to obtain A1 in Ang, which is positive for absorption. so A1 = 1.2 Ang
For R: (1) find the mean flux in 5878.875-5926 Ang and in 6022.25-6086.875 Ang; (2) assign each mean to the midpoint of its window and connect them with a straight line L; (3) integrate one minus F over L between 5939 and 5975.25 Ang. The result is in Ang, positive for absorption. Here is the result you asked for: -2.89 Ang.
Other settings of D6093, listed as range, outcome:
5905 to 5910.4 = 130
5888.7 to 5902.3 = 139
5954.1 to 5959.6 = 153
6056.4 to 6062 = 140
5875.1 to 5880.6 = 169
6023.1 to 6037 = 143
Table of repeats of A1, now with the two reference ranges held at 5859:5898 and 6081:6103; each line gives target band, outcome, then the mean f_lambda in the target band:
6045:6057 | -0.4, 149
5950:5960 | -0.8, 158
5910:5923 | 0.5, 141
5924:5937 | 0.4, 142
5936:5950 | -0.7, 154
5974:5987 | 0.7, 137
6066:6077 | -0.6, 151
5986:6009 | -1.0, 151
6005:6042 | 0.3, 143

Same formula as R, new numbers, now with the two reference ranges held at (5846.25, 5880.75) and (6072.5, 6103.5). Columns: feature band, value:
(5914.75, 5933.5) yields 1.1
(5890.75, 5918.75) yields 2.2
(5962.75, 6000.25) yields 1.1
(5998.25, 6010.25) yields -0.3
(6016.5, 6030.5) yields 0.6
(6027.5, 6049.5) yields 1.0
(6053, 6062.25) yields 0.3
